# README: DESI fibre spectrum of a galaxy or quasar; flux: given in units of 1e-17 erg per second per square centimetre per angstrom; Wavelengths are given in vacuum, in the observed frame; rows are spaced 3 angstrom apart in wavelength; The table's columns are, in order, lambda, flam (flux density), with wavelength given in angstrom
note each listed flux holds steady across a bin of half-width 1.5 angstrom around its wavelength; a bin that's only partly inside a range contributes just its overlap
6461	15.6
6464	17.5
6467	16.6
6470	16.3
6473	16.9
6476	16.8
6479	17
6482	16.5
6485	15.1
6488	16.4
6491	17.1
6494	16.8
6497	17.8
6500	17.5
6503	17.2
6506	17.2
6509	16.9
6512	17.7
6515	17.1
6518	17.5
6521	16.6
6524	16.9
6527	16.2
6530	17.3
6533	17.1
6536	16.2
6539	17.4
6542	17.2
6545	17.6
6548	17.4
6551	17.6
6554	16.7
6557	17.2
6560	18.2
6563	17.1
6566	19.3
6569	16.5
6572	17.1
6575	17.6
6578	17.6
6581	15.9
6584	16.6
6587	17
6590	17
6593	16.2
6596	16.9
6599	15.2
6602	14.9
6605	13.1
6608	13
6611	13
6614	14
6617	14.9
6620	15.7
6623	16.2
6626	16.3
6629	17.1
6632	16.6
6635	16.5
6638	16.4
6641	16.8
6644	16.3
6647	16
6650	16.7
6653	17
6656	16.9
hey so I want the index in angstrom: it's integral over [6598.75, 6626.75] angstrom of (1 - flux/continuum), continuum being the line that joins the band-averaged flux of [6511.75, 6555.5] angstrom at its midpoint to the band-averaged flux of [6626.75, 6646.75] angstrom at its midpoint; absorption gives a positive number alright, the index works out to 3.6 angstrom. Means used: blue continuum 17.1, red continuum 16.6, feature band 14.6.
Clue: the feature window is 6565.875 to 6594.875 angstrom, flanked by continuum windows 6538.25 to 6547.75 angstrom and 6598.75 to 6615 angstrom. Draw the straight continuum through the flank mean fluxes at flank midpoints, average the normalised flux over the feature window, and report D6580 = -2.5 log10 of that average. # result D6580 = -0.12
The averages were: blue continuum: 17.4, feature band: 17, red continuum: 13.8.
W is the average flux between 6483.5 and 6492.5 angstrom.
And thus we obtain 16.2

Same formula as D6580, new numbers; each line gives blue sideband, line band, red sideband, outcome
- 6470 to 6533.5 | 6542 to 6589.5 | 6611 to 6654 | -0.05 mag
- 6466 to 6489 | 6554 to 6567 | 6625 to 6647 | -0.08 mag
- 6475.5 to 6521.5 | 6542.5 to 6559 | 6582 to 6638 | -0.06 mag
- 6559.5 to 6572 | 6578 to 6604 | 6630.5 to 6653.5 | 0.07 mag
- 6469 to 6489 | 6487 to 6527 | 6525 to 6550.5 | -0.02 mag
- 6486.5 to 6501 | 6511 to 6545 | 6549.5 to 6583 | 0.01 mag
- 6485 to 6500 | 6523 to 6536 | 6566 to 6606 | -0.01 mag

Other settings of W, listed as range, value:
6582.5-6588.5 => 16.8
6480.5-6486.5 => 15.8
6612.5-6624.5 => 15.2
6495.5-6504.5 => 17.5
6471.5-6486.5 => 16.5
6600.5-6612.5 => 13.5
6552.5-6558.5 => 16.9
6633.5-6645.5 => 16.5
